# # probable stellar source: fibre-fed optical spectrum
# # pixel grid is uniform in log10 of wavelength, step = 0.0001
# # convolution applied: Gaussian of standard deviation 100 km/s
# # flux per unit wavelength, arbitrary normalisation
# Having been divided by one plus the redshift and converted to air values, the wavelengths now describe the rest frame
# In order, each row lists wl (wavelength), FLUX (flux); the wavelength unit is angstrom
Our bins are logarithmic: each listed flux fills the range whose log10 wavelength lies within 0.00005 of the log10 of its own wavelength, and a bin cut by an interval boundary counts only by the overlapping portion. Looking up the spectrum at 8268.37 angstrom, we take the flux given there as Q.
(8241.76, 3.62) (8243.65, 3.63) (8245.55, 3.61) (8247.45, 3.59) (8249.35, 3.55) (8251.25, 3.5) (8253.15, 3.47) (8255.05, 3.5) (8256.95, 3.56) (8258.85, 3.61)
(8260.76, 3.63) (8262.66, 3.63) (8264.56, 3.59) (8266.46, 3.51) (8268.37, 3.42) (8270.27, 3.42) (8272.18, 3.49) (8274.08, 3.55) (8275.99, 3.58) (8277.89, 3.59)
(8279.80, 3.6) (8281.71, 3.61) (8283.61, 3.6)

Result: 3.42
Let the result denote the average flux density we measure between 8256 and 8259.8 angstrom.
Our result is 3.59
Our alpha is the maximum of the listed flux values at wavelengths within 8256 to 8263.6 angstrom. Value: 3.63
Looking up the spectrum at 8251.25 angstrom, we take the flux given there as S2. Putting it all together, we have 3.5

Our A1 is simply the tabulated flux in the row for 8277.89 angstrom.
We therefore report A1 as 3.59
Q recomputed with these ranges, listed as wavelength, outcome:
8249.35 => 3.55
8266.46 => 3.51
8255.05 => 3.5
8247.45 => 3.59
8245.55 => 3.61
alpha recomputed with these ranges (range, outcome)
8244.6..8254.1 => 3.61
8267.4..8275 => 3.55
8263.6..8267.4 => 3.59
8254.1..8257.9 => 3.56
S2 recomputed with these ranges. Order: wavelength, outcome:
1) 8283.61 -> 3.6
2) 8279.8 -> 3.6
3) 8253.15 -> 3.47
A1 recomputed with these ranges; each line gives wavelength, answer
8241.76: 3.62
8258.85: 3.61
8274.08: 3.55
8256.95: 3.56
